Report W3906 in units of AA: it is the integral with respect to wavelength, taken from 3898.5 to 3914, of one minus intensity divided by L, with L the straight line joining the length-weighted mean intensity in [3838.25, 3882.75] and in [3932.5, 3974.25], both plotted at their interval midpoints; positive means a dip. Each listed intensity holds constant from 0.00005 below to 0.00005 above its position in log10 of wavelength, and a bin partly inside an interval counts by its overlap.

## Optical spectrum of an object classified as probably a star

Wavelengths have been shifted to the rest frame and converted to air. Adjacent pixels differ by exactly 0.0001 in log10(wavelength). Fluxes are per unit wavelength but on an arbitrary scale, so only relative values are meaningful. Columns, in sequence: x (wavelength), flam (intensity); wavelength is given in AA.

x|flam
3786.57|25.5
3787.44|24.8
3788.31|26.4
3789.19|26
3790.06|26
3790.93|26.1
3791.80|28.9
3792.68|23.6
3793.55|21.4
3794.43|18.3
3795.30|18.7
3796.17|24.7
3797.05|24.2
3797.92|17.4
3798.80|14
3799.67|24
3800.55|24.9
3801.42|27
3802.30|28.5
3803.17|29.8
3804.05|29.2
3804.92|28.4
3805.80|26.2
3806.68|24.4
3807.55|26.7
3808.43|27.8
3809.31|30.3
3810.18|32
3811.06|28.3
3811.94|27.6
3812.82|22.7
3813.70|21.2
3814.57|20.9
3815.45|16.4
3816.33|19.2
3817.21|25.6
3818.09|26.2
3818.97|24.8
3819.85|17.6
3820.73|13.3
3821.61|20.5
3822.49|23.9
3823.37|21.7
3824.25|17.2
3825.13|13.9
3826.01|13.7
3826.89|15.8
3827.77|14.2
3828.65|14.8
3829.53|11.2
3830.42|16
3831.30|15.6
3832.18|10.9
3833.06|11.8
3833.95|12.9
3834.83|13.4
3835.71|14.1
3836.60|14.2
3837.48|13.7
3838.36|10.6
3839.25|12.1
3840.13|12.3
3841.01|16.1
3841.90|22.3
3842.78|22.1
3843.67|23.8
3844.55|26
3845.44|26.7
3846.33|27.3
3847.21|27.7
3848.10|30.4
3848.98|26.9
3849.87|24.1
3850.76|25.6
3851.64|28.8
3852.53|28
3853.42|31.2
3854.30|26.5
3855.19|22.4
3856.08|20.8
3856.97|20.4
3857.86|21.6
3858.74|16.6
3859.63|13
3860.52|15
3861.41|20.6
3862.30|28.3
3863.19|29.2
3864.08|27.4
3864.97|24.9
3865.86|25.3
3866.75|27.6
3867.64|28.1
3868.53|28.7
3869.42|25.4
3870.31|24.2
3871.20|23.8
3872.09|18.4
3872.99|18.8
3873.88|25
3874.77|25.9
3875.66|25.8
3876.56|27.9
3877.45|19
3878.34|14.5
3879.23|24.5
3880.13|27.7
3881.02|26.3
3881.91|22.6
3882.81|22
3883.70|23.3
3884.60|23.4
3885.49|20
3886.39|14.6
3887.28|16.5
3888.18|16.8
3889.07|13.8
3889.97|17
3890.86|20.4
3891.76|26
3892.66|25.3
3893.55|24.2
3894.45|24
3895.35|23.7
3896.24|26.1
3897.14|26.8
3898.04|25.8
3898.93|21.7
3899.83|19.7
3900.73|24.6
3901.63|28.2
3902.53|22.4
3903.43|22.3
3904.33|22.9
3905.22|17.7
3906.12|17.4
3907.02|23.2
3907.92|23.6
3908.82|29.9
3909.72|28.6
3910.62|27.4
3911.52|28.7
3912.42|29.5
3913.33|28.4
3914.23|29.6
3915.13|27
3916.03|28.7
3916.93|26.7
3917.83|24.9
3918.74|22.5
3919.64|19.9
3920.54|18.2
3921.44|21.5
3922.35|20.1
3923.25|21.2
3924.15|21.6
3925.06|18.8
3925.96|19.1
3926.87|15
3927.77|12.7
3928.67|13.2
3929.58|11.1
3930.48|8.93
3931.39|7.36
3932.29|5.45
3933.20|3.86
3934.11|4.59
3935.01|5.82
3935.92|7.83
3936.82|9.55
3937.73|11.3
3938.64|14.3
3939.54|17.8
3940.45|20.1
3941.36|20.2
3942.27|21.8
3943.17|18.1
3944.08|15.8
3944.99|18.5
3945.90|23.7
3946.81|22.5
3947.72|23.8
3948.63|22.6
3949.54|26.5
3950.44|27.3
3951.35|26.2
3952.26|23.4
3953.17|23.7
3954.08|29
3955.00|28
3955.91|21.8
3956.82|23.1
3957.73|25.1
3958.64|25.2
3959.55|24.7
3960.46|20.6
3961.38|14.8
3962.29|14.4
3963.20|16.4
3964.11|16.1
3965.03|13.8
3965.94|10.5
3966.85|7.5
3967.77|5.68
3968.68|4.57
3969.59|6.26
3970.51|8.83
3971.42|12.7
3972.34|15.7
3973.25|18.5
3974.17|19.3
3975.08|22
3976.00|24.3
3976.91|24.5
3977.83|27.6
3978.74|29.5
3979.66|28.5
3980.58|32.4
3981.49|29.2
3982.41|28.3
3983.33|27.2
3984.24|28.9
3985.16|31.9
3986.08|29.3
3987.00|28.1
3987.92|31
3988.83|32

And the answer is -3.3 AA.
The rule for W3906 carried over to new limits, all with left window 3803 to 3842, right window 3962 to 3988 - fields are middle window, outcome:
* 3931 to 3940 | 5.1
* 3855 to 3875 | -3.4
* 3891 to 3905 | -2.9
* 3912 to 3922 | -2.5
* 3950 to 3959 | -2.2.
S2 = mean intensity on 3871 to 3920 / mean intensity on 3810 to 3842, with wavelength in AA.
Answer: 1.3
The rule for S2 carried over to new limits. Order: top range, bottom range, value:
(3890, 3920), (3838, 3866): 1.08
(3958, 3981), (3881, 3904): 0.80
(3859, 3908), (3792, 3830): 1.02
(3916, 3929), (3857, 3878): 0.86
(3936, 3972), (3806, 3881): 0.84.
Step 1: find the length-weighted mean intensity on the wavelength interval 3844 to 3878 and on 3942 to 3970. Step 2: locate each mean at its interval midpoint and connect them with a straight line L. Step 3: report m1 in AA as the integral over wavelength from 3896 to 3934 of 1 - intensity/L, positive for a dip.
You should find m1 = 1.2 AA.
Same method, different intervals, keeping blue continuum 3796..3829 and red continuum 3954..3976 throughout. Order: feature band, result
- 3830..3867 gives 0.21 AA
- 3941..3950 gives -1.98 AA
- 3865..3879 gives -2.47 AA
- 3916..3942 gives 4.01 AA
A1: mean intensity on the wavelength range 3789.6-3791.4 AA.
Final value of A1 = 26.2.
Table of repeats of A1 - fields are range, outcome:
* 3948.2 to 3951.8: 25.7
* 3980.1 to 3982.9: 29.9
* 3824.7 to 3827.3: 14.5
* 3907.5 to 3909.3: 26.8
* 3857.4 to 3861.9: 17.5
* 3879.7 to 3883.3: 24.7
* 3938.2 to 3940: 16.1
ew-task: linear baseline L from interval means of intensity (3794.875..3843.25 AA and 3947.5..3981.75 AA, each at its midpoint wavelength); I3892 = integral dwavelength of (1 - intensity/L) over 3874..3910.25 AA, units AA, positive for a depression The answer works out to -4.4 AA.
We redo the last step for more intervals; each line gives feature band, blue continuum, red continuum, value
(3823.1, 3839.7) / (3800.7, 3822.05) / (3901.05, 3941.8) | 6.8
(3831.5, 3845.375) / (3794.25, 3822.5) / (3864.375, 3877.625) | 4.7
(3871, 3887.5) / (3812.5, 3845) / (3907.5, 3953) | -3.3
